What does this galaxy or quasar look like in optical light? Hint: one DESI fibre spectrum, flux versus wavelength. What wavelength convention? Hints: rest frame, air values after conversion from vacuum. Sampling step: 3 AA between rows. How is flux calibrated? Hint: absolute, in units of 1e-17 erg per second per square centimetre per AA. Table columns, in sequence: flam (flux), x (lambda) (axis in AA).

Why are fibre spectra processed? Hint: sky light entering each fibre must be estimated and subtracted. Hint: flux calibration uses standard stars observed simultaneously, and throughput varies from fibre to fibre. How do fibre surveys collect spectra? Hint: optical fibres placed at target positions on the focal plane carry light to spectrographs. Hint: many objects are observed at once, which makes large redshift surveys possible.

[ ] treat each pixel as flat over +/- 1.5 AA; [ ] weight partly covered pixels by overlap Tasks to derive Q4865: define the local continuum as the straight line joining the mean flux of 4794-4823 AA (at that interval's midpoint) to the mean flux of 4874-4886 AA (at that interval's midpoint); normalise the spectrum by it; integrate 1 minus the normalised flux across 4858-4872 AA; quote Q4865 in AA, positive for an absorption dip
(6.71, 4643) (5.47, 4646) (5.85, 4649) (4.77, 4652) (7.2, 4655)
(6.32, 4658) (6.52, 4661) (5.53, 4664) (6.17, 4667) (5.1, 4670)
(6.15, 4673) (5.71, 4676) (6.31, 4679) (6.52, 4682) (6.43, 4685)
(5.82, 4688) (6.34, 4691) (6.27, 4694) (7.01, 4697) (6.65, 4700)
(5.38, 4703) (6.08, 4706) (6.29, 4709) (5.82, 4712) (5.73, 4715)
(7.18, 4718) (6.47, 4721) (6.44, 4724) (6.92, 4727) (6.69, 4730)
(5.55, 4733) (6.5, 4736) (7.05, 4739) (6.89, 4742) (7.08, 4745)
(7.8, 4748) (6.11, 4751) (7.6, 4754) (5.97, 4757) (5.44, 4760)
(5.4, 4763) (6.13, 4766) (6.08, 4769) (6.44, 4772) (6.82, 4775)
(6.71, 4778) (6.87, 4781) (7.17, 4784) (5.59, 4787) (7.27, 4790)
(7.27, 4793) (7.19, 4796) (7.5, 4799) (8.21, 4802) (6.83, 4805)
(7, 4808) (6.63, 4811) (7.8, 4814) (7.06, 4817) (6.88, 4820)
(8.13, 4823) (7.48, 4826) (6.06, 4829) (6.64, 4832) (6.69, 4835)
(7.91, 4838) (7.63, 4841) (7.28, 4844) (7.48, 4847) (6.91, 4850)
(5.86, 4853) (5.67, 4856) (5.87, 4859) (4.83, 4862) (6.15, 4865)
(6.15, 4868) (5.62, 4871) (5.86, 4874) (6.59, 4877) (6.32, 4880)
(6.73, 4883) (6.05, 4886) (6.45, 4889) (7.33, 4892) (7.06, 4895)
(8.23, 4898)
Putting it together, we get 1.8 AA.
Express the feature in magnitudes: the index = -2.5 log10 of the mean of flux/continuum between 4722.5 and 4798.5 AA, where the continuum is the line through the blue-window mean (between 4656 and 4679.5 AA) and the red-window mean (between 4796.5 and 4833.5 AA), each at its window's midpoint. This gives 0.021 mag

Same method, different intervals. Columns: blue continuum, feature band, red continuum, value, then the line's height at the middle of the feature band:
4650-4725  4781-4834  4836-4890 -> -0.12 mag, 6.33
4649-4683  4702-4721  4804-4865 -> 0.02 mag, 6.23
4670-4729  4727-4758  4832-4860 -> -0.05 mag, 6.43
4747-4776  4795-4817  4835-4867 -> -0.13 mag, 6.45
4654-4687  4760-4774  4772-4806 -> 0.15 mag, 6.86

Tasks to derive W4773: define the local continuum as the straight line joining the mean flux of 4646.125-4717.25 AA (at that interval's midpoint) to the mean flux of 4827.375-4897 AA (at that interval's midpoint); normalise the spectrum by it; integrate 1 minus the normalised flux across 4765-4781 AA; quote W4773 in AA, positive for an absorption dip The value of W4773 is -0.5 AA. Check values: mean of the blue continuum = 6.09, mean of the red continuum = 6.5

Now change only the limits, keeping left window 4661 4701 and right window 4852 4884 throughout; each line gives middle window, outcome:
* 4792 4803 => -2.7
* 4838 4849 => -2.8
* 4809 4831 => -4.1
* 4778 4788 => -0.9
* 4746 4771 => -1.1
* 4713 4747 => -2.7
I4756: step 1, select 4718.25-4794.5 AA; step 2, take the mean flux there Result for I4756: 6.58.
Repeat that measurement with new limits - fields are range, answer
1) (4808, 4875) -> 6.68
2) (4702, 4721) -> 6.13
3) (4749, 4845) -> 6.87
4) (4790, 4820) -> 7.26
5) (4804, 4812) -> 6.83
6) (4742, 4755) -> 7.1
